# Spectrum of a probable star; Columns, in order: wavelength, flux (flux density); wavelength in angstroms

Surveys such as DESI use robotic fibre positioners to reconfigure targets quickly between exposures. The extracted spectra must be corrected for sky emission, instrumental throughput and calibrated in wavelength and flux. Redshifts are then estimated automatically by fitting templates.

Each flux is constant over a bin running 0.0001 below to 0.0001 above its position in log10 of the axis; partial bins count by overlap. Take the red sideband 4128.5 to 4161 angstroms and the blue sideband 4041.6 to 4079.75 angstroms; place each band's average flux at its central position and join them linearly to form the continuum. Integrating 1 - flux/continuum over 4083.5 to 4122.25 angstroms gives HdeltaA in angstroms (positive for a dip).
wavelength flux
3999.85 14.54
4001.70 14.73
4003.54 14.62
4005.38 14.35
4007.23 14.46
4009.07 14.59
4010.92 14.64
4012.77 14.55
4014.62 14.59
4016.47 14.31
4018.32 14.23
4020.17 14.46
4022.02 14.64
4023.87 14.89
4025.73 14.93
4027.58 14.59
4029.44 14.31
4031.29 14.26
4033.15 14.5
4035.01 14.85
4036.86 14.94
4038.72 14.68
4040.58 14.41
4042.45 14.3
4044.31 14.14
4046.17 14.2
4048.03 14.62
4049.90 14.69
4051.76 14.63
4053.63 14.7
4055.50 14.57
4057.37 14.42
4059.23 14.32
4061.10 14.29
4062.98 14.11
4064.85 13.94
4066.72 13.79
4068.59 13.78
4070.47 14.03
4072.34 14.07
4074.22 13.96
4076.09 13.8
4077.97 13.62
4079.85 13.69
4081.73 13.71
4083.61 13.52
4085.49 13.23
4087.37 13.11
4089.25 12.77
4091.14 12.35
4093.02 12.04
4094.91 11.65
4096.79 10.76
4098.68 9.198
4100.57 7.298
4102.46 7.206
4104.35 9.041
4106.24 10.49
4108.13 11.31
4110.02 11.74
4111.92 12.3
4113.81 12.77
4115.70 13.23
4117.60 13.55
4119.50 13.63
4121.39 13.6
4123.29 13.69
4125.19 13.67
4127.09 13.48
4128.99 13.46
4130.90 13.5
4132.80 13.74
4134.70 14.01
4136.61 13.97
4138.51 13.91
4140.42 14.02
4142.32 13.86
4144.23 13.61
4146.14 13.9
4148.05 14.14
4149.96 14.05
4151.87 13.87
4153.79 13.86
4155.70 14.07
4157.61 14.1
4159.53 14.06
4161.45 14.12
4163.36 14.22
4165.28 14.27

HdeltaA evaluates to 6.7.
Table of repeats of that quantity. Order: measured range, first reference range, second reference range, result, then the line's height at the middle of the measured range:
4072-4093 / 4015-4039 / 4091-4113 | -3.4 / 11.5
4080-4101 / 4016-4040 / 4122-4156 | 3.3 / 14.2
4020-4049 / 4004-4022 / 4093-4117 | -2.1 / 13.6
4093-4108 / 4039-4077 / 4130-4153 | 4.7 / 14.1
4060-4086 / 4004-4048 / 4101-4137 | -0.7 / 13.5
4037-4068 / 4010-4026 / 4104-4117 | -2.0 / 13.5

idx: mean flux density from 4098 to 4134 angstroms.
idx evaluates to 12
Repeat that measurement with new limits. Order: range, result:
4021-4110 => 13.3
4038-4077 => 14.3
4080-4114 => 11.4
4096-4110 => 9.47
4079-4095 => 13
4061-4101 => 12.9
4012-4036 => 14.6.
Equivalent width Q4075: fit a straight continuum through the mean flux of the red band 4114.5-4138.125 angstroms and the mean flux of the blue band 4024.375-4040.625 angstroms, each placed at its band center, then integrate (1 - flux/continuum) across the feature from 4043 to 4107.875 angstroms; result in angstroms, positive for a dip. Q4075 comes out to 5.83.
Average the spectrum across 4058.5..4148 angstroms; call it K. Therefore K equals 12.9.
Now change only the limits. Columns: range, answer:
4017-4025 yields 14.6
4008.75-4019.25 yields 14.5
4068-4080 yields 13.9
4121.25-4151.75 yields 13.8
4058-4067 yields 14.1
